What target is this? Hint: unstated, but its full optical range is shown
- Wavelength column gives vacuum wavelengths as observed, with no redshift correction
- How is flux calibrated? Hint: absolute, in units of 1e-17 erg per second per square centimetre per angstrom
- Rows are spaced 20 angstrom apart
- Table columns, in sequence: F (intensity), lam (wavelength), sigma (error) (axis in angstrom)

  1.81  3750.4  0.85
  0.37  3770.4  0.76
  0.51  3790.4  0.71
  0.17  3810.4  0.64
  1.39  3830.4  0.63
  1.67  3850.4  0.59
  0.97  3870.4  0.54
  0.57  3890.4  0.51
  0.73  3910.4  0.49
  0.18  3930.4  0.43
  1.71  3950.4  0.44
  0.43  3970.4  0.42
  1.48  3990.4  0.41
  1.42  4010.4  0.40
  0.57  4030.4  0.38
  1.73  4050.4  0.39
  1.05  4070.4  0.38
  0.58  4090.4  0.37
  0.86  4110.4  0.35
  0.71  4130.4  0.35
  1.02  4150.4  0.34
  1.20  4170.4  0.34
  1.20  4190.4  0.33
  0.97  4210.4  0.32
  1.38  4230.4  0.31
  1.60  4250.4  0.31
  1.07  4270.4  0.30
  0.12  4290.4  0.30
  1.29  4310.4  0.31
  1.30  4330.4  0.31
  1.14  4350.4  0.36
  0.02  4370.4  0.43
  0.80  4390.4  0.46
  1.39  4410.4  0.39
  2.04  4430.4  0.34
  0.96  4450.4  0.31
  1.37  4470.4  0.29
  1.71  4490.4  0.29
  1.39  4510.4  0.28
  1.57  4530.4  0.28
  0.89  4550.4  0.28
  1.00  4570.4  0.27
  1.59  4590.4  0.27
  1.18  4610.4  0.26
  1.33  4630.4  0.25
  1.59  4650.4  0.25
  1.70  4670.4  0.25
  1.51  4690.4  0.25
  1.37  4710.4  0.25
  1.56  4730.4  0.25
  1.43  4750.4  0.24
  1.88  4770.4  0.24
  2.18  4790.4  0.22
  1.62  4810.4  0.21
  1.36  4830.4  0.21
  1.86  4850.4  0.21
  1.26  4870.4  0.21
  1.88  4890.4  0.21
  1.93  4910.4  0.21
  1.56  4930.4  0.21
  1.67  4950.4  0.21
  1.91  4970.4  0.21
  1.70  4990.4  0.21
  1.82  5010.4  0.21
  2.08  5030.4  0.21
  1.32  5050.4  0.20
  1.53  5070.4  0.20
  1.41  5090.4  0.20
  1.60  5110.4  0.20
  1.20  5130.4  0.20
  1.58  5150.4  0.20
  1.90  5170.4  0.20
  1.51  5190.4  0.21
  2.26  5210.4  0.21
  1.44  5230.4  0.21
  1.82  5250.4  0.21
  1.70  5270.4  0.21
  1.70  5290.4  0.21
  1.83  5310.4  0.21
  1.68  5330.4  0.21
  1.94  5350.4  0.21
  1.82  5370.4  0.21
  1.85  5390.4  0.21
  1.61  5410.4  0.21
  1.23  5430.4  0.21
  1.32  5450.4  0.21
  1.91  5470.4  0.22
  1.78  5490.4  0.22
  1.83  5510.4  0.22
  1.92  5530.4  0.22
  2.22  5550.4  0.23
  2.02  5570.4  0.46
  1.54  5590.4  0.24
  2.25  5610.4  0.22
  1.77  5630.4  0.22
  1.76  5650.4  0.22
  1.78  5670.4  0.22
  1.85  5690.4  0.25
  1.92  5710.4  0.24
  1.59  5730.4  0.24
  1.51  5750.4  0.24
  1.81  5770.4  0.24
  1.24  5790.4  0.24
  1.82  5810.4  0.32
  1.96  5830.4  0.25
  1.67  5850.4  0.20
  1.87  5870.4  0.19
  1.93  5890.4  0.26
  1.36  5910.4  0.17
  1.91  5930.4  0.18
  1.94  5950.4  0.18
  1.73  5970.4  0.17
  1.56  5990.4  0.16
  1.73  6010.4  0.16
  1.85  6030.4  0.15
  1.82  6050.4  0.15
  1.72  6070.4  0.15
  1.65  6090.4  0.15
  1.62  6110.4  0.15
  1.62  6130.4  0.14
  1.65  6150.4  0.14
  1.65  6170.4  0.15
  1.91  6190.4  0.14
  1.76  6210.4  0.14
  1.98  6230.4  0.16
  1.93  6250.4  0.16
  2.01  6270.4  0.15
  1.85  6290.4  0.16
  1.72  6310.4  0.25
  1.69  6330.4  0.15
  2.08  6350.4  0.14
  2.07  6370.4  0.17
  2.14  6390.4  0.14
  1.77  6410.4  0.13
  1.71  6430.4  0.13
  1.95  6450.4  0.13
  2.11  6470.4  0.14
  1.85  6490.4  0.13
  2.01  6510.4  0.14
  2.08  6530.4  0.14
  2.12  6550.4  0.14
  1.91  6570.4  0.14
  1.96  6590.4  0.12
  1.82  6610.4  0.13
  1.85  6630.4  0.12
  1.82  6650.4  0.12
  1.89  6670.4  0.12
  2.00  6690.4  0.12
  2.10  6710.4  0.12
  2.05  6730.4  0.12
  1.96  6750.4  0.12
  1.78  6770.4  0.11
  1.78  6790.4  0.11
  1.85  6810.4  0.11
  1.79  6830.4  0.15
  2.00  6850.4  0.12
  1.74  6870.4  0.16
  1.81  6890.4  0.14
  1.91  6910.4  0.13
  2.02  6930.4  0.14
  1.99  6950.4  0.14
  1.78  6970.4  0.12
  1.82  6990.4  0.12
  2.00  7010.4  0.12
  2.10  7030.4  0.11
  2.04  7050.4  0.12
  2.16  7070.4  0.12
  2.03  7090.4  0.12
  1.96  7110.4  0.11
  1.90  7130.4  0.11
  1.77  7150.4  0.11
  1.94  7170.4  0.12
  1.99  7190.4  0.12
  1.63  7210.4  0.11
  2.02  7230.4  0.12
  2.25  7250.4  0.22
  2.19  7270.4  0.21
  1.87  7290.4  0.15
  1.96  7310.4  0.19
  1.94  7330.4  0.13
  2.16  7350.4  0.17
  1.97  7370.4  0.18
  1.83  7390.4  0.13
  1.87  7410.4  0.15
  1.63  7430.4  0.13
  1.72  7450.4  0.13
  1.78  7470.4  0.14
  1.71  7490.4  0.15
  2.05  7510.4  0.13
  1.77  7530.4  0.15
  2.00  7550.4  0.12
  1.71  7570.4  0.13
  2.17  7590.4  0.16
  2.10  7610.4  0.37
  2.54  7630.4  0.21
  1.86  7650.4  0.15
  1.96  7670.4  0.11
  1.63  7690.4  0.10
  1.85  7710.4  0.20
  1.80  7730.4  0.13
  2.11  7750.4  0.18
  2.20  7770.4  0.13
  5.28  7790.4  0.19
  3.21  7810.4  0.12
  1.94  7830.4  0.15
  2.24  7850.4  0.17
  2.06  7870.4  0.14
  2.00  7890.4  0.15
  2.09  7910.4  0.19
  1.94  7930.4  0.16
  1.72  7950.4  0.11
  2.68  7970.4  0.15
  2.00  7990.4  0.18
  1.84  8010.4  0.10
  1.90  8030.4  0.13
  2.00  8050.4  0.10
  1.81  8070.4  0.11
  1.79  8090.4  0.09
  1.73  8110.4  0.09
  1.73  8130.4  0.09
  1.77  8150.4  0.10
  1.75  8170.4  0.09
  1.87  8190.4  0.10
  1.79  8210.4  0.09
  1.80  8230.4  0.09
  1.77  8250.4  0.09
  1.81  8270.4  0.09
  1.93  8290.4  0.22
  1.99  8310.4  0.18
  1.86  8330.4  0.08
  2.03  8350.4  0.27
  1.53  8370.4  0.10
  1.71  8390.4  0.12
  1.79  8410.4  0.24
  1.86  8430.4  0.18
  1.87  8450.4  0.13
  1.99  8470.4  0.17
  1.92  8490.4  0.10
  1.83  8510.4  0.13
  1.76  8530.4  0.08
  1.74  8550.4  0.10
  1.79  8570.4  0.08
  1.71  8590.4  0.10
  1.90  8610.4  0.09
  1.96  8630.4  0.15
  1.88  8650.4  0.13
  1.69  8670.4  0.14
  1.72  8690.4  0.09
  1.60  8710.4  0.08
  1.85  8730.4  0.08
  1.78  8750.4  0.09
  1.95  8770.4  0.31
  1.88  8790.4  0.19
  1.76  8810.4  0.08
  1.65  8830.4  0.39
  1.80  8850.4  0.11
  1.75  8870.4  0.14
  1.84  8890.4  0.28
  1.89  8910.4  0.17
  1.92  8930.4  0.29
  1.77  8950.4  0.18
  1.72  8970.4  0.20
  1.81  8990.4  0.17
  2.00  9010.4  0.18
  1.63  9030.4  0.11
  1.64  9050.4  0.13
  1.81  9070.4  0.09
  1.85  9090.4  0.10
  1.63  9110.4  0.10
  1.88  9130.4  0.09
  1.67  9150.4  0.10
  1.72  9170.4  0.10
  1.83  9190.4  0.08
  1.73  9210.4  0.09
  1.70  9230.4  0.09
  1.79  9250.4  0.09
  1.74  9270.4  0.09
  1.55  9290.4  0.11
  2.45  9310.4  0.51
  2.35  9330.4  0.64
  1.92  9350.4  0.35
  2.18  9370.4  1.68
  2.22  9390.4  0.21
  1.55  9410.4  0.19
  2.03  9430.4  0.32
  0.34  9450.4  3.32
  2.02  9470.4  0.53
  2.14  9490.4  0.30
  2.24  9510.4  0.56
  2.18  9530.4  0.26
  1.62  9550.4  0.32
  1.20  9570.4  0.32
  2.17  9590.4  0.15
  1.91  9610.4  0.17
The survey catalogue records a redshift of 0.186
